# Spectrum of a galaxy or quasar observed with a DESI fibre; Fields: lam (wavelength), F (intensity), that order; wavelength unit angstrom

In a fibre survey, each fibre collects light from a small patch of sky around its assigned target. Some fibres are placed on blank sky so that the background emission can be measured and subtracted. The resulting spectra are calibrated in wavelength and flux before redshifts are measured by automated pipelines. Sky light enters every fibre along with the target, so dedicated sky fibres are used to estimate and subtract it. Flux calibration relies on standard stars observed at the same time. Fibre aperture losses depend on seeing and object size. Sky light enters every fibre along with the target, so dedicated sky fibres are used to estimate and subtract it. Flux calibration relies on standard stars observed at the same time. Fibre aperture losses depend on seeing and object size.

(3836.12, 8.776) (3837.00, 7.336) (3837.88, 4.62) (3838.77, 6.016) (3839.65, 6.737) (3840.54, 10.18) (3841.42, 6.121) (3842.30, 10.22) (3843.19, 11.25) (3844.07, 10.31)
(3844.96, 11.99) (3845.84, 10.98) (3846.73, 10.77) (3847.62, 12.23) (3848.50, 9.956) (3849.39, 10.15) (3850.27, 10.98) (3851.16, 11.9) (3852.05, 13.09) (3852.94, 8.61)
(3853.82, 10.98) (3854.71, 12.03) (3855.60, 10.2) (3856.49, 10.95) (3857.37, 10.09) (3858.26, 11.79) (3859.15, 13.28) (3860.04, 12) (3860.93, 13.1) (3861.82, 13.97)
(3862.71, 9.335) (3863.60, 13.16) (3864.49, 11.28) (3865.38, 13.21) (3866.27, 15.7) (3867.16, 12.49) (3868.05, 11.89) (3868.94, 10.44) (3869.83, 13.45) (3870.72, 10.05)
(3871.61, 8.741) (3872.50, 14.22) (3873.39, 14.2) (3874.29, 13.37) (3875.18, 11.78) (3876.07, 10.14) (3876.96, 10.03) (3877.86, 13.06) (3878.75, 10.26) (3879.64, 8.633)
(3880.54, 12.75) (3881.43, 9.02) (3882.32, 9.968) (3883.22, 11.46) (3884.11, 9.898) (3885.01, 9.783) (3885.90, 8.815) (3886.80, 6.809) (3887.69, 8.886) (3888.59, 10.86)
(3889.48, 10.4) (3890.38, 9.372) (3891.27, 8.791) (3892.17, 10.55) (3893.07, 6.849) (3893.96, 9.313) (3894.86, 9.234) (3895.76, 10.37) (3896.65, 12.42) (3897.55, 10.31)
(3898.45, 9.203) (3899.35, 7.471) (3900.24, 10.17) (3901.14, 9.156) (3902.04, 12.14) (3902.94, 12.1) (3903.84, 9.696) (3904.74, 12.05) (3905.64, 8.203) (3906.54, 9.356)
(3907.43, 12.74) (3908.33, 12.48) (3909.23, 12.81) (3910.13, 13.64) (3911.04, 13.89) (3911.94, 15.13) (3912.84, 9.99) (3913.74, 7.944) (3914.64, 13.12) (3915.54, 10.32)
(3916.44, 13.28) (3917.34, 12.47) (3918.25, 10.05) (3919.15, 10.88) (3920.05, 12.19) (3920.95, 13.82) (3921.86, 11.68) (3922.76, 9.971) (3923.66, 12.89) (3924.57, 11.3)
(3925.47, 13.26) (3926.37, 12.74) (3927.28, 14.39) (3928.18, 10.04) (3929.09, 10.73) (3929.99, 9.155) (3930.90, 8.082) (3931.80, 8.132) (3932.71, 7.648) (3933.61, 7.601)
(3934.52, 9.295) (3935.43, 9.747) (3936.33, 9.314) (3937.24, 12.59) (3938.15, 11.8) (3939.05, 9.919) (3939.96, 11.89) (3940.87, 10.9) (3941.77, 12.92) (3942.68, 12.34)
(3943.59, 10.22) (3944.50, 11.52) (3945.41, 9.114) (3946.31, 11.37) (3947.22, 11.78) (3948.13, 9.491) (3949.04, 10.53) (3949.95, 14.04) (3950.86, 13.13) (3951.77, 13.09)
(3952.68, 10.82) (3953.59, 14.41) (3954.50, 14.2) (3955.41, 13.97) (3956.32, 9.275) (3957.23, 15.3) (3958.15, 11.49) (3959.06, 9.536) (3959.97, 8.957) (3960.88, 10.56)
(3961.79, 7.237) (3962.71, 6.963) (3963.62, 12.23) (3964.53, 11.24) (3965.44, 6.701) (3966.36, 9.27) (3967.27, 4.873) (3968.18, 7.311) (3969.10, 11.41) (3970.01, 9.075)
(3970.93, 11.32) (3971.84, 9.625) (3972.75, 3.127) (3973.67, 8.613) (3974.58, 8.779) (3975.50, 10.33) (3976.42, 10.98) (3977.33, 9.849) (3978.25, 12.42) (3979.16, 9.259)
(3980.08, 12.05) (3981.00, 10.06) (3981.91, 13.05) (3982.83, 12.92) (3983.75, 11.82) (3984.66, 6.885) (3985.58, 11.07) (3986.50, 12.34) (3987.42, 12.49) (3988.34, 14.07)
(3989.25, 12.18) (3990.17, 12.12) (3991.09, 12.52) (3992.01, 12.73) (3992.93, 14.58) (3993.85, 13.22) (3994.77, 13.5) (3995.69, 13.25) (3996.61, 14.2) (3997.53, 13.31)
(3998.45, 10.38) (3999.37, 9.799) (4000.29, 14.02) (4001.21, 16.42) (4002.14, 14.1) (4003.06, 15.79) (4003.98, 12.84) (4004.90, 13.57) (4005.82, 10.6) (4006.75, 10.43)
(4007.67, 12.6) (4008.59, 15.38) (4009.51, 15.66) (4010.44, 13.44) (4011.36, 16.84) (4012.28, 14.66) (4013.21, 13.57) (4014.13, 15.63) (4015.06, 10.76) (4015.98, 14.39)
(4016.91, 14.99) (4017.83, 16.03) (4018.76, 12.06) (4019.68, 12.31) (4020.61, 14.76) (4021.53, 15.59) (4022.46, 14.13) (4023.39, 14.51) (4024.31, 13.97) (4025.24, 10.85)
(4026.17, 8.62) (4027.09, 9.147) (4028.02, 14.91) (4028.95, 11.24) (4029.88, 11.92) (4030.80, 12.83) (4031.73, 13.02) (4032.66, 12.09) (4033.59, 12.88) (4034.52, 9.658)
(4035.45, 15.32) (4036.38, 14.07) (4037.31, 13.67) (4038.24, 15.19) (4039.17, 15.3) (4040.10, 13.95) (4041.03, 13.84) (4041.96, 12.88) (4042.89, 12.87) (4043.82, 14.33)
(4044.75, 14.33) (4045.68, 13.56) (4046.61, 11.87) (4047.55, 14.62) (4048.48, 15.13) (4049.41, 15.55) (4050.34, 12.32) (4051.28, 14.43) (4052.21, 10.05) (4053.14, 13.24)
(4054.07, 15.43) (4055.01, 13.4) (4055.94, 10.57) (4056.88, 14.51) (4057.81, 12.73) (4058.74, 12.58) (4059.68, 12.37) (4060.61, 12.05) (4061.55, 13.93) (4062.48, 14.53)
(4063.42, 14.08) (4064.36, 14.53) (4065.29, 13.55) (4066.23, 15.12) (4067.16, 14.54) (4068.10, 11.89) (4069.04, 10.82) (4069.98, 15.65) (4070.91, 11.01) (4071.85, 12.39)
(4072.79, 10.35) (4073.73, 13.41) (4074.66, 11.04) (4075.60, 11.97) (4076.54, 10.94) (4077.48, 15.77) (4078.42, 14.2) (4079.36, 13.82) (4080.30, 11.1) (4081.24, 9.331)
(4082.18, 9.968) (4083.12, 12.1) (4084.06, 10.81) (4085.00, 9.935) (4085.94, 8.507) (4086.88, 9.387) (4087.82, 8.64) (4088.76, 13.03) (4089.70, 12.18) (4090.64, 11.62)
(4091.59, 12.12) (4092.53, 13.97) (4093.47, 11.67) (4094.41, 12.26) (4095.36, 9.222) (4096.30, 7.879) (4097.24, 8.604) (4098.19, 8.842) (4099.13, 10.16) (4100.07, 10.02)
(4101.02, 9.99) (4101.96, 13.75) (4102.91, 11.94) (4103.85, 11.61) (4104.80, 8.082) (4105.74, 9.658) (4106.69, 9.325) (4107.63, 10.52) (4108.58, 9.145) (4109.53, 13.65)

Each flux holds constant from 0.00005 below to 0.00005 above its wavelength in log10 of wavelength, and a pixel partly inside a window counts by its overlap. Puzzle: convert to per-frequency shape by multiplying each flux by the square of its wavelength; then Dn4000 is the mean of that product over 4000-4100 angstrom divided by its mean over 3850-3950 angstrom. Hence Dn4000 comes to 1.25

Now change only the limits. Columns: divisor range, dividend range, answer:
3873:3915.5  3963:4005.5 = 1.12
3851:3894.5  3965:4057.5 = 1.22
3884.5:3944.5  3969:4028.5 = 1.21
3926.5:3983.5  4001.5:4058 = 1.33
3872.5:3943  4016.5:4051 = 1.32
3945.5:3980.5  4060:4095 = 1.25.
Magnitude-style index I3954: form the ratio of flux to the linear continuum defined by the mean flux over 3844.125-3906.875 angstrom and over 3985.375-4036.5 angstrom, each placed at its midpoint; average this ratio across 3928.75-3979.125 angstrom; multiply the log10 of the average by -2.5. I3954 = 0.184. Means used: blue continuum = 10.9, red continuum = 13.2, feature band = 10.3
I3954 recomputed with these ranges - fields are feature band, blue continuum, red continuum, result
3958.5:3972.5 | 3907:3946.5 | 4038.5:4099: 0.27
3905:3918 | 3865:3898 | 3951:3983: -0.12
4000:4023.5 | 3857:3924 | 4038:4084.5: -0.13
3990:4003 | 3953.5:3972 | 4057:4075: -0.19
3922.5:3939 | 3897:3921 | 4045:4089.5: 0.09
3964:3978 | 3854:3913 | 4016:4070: 0.35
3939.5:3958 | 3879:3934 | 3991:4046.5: -0.03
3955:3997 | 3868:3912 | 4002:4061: 0.15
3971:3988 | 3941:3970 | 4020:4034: 0.11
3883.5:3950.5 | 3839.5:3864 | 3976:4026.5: 0.11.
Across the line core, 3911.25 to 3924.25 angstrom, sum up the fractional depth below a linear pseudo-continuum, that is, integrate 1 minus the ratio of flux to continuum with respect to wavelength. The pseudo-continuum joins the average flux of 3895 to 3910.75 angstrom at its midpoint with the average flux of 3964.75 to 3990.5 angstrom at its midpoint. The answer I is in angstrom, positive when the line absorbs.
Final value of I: -1.25 angstrom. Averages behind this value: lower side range 10.8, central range 11.7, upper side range 10.1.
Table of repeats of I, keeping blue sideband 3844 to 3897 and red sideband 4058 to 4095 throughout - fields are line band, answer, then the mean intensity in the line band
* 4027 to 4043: -1.5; 13.1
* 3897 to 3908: 0.9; 10.3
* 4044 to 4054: -1.3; 13.6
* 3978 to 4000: -0.7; 12.1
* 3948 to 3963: 0.1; 11.4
